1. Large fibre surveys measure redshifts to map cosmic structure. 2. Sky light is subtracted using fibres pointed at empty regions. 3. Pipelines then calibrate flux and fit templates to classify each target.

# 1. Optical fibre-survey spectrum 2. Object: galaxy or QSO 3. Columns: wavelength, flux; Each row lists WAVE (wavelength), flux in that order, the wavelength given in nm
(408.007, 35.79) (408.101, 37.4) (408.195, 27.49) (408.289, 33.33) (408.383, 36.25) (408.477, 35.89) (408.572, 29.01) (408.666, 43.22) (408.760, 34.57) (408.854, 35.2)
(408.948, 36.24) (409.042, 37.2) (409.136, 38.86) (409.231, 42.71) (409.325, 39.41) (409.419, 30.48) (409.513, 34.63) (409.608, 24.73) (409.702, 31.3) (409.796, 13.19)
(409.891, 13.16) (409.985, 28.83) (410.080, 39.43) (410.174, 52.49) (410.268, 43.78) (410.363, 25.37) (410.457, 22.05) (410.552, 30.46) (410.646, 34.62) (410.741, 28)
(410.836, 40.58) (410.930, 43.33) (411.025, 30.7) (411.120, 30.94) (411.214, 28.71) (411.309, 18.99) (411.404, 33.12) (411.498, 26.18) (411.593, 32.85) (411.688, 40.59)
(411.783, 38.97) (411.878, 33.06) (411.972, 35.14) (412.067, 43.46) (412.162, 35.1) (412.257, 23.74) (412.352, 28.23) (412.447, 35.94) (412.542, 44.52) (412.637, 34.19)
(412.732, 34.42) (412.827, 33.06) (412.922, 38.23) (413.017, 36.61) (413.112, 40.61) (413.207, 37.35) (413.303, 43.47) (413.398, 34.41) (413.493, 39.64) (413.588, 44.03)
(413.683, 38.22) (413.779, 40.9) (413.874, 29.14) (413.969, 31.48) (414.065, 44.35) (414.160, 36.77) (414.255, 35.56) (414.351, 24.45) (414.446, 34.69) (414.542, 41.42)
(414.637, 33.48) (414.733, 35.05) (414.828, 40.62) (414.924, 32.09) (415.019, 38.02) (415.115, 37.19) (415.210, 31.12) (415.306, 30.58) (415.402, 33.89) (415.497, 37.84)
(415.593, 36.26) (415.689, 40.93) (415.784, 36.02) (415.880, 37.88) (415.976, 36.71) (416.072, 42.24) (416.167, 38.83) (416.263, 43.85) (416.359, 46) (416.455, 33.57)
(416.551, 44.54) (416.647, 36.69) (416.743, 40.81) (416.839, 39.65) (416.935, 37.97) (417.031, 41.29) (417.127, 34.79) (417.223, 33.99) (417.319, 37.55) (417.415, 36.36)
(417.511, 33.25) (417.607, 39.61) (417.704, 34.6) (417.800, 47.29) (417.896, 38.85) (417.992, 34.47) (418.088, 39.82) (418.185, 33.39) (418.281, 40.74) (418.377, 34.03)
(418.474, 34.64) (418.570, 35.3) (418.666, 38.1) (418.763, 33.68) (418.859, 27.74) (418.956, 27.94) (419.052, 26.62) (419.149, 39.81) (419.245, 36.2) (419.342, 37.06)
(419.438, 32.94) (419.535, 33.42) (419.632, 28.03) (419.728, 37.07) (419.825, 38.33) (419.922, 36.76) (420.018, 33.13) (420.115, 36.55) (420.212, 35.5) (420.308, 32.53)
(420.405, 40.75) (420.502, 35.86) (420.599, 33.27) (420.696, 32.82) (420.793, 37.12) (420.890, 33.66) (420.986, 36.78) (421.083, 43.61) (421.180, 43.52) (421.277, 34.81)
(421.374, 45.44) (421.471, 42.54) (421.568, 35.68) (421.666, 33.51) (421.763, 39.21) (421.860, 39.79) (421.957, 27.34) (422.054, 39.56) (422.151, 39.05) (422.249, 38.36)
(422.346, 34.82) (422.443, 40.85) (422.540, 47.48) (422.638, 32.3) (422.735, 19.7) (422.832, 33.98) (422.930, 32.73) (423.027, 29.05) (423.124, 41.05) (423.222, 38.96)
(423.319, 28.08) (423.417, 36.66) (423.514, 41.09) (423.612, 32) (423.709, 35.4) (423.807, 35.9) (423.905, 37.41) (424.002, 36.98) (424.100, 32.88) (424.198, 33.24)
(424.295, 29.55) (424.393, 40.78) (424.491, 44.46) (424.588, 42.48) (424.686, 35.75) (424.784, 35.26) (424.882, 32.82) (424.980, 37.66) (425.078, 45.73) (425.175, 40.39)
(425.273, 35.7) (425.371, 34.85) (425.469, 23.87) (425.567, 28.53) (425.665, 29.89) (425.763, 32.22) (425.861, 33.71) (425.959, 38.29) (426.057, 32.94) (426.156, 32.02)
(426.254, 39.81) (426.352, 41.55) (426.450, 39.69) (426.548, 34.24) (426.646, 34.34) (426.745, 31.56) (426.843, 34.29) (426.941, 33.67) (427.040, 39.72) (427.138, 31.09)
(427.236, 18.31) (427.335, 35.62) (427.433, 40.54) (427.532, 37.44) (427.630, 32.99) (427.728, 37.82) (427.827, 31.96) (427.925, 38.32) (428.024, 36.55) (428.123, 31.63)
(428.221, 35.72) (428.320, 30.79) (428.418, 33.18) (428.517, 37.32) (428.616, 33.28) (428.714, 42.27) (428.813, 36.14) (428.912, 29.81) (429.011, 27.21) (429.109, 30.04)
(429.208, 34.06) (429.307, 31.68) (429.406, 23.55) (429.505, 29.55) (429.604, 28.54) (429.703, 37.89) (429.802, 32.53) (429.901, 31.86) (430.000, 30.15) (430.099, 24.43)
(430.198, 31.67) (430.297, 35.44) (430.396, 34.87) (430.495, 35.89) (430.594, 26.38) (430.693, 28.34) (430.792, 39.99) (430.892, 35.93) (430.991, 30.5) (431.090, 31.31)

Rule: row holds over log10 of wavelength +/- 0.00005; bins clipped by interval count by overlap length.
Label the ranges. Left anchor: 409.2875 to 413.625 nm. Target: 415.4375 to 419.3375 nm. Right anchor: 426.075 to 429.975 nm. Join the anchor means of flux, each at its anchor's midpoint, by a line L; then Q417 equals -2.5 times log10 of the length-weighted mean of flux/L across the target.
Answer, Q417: -0.107 mag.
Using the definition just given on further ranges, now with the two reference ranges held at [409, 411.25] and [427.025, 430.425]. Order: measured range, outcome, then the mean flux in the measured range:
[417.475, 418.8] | -0.132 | 37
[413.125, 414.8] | -0.128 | 36.8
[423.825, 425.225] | -0.144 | 37.5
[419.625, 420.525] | -0.095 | 35.8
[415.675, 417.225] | -0.197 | 39.3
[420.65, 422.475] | -0.153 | 37.8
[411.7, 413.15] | -0.097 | 35.8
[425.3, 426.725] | -0.036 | 34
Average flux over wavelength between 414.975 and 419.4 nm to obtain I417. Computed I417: 36.9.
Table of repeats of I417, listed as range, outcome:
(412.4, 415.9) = 36.6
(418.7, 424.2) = 35.6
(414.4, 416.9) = 37.7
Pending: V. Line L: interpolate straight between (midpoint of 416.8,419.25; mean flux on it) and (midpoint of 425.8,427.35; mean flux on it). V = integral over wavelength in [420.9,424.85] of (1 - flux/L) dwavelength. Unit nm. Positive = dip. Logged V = -0.17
